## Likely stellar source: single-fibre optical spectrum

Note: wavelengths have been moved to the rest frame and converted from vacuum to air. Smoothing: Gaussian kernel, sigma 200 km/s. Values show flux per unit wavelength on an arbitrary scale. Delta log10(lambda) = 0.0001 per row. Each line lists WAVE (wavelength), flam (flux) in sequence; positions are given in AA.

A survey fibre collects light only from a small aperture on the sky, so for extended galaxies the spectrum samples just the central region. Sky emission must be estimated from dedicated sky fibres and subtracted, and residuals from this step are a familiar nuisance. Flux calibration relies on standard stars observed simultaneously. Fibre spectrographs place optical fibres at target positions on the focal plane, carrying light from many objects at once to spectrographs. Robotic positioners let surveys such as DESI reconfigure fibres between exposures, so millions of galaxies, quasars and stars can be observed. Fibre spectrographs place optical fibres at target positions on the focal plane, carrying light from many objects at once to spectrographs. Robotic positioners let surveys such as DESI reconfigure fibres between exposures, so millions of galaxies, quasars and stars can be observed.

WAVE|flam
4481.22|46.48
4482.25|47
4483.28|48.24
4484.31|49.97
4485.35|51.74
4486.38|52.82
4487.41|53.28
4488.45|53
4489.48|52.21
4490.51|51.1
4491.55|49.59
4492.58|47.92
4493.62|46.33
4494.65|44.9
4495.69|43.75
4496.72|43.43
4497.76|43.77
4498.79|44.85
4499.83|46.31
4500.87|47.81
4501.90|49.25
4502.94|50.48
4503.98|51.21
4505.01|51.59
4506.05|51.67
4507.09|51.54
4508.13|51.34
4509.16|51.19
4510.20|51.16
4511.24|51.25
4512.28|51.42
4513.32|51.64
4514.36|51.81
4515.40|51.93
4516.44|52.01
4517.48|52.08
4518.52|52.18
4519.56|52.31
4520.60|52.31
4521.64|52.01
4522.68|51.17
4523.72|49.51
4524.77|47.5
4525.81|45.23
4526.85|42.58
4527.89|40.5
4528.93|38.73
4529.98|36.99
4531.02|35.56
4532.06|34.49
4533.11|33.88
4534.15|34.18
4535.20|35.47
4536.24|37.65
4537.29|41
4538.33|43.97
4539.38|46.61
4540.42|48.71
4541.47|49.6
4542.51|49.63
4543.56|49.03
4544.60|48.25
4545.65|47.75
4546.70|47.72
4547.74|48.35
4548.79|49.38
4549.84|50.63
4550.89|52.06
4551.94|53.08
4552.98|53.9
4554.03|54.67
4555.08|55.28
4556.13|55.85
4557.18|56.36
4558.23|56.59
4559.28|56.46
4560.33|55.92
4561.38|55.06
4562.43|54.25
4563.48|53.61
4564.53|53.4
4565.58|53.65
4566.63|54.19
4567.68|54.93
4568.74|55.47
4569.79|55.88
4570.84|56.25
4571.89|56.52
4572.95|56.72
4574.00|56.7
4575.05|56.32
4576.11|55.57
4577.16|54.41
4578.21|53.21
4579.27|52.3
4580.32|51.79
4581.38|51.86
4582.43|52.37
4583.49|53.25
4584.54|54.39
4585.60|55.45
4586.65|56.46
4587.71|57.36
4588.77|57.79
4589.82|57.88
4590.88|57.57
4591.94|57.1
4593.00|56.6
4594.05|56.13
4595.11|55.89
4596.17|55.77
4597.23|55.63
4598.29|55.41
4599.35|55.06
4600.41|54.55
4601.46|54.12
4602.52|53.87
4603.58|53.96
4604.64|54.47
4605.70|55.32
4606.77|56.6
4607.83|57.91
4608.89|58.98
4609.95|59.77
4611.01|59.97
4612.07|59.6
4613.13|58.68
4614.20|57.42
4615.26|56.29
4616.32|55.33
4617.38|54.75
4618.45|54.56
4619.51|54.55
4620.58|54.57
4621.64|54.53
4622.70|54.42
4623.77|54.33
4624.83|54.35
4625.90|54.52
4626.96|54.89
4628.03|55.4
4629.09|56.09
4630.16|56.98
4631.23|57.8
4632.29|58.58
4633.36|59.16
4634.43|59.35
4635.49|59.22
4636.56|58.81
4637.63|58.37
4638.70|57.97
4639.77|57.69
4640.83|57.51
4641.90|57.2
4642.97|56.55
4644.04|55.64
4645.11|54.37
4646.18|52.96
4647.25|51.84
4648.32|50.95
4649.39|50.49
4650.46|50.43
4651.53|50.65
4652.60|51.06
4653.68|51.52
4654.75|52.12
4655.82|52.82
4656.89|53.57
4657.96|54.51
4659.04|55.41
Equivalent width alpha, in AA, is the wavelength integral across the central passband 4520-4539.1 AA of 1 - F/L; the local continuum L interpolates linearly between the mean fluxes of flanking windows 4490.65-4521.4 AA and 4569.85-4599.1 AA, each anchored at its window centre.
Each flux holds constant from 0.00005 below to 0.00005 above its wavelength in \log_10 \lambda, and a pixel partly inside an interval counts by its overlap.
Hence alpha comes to 3.5 AA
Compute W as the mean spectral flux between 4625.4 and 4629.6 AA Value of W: 55.3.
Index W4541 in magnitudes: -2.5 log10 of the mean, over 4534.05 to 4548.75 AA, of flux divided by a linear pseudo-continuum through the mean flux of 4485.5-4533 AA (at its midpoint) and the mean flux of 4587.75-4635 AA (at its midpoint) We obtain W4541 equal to 0.12 mag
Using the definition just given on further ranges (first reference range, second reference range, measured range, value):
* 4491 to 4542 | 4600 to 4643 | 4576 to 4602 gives -0.03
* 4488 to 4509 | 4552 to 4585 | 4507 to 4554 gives 0.09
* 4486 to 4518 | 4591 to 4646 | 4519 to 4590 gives 0.05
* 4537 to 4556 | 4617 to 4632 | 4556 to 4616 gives -0.07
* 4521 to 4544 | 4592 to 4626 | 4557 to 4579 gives -0.13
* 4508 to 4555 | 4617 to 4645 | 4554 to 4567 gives -0.11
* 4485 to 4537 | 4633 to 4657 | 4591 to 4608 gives -0.07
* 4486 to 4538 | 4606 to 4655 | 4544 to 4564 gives -0.06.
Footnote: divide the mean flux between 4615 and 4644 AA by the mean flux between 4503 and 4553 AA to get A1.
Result 1.2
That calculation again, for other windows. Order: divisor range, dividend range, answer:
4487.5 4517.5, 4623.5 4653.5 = 1.12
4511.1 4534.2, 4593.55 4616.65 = 1.22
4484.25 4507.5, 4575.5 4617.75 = 1.14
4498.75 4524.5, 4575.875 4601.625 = 1.08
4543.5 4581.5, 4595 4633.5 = 1.04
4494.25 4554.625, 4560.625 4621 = 1.17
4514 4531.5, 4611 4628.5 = 1.18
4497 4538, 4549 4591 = 1.18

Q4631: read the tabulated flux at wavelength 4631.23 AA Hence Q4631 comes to 57.8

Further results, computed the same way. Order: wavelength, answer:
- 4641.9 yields 57.2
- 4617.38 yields 54.75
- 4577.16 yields 54.41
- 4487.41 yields 53.28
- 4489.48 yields 52.21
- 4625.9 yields 54.52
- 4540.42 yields 48.71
